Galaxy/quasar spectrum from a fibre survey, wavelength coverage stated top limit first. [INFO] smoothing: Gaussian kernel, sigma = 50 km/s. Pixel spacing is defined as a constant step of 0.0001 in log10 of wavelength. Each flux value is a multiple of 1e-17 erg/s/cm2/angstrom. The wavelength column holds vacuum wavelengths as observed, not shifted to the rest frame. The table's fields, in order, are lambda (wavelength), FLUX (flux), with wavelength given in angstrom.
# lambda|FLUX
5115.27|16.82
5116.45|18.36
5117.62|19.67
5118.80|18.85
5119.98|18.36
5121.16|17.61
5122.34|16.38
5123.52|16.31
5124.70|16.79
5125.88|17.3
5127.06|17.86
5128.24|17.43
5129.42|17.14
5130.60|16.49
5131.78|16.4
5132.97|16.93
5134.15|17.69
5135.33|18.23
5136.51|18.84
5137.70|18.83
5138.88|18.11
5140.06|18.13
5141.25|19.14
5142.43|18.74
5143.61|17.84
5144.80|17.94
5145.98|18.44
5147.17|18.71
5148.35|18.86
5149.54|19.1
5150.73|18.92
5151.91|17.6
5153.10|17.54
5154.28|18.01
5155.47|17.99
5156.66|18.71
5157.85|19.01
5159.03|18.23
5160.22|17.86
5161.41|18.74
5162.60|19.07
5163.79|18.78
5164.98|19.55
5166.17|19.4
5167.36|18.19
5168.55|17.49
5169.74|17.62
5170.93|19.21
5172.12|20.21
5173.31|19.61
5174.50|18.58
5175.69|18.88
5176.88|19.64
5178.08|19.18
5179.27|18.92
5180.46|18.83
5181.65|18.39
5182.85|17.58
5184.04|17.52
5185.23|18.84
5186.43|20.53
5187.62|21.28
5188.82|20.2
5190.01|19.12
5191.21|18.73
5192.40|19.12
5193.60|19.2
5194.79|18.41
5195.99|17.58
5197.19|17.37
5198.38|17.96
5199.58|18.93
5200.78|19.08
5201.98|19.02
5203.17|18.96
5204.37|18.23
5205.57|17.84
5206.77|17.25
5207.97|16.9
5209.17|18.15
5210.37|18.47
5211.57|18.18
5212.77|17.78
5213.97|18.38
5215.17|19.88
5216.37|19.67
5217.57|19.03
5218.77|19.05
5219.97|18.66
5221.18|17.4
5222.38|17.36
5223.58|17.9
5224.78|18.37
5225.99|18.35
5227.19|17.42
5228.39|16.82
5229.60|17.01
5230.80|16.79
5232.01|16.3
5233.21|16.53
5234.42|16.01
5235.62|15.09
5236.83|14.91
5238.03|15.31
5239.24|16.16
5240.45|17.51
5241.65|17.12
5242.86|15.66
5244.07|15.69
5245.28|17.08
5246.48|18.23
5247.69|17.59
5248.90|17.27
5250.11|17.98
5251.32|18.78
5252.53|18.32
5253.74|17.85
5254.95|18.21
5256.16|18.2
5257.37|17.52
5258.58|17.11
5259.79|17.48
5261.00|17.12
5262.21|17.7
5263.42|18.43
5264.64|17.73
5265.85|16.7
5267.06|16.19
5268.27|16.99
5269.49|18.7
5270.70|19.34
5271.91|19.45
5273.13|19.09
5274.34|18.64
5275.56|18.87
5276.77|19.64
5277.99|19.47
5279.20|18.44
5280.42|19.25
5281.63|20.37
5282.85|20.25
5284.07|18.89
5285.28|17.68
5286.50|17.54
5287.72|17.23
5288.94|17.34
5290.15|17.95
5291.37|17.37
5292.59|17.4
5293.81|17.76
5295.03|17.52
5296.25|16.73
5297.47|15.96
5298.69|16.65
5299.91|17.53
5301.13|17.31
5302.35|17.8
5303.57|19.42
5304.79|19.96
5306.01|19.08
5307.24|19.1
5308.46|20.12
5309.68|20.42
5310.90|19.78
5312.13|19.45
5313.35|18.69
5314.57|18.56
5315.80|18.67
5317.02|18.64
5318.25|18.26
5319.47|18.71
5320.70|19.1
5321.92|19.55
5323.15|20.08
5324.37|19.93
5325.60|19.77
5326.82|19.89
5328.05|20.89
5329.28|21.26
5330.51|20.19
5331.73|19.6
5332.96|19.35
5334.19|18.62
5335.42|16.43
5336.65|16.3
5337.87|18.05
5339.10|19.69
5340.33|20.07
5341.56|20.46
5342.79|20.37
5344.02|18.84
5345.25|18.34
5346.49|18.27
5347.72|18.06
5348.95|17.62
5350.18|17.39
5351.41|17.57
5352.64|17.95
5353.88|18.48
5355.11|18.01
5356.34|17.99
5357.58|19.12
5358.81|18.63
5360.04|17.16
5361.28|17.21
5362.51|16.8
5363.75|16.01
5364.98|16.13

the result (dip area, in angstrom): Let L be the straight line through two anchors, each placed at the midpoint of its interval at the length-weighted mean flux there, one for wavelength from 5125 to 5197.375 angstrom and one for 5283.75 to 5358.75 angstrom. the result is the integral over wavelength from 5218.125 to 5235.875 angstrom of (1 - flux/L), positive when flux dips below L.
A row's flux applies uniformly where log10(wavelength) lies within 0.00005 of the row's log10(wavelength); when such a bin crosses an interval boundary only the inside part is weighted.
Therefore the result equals 1.17 angstrom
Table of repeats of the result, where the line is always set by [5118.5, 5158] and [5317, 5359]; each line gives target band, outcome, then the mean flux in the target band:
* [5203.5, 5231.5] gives 0.42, 18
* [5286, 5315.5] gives 0.82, 18.2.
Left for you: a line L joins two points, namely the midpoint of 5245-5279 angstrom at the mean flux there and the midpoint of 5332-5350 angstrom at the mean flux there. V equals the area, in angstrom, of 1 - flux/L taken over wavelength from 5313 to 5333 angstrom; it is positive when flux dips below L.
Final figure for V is -1.1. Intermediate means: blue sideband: 18.1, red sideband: 18.6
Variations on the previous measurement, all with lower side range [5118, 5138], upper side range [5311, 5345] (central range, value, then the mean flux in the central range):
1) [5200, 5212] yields 0.0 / 18.2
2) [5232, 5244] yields 1.6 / 16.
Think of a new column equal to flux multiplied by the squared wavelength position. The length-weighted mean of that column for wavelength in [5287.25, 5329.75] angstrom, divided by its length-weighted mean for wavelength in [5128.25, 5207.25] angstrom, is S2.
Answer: 1.1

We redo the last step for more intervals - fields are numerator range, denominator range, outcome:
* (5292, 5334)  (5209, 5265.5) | 1.11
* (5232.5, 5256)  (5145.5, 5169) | 0.95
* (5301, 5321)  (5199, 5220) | 1.07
